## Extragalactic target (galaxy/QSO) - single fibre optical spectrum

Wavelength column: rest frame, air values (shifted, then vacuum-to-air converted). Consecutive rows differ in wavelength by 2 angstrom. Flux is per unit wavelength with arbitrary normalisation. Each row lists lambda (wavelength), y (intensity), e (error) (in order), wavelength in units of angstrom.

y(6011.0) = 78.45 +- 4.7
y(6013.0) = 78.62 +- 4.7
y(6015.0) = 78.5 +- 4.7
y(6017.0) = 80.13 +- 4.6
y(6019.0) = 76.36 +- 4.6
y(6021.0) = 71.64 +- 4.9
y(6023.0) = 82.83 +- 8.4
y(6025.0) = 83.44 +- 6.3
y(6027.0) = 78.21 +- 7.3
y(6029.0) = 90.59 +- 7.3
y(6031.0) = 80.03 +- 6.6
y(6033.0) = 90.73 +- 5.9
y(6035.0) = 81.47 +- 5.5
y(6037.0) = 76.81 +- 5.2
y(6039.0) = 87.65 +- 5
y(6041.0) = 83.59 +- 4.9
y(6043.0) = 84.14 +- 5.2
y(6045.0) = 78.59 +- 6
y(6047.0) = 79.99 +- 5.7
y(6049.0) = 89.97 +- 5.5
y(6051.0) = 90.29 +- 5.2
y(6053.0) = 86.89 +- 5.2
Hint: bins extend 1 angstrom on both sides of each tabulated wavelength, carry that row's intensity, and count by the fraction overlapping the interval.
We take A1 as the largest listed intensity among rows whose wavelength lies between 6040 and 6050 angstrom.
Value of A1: 89.97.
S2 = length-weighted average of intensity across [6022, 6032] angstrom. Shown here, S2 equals 83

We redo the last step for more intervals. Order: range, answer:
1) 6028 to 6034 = 87.1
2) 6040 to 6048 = 81.6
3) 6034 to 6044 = 82.7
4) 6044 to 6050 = 82.8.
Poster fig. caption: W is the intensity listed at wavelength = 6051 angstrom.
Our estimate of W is 90.29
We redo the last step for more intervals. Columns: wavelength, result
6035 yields 81.47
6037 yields 76.81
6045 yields 78.59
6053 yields 86.89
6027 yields 78.21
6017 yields 80.13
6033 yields 90.73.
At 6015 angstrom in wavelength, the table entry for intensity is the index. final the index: 78.5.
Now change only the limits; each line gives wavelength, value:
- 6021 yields 71.64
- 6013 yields 78.62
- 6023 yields 82.83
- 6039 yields 87.65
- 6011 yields 78.45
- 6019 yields 76.36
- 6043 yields 84.14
